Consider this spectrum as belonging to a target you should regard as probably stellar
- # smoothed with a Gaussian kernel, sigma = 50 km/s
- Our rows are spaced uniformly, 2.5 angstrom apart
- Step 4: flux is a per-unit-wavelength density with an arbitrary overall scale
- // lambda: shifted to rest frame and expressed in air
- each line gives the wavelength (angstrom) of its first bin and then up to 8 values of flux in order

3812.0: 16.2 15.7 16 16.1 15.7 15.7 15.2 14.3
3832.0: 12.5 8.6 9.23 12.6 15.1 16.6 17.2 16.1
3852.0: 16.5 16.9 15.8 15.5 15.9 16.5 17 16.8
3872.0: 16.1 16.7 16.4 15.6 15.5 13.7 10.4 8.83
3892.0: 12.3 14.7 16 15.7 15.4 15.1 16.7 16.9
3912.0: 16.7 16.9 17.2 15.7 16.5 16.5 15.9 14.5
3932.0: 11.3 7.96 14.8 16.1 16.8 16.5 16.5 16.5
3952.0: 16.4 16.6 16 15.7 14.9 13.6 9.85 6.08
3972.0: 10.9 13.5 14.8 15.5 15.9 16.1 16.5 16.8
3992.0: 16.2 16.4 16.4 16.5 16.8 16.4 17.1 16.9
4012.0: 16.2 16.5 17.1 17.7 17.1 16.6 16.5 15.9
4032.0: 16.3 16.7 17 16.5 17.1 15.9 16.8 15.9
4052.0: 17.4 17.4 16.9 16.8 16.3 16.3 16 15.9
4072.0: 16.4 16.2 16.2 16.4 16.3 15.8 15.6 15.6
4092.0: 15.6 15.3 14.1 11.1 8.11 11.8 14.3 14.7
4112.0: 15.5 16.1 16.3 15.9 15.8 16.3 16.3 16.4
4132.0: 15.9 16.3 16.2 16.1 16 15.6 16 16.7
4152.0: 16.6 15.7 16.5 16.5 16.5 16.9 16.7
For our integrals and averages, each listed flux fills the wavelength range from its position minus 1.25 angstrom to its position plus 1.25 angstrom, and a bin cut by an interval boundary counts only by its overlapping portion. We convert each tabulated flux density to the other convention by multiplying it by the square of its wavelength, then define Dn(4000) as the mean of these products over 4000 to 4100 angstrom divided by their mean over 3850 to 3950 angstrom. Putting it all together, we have 1.15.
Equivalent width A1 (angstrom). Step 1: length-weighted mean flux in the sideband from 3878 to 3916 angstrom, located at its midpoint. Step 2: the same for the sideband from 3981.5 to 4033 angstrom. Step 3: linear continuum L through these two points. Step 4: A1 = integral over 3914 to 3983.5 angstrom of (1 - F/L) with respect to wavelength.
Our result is 4.3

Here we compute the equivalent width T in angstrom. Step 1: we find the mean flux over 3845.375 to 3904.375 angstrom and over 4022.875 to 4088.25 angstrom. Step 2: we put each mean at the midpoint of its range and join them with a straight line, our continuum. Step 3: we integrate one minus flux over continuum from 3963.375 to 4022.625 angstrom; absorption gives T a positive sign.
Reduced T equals 2.88 angstrom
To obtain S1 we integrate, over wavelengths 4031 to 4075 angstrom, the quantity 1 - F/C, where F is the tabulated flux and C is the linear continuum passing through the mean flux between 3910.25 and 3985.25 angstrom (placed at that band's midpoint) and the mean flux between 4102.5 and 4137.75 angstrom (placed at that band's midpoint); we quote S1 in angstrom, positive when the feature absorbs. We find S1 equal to -4.1 angstrom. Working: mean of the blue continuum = 14.7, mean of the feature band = 16.6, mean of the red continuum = 15.4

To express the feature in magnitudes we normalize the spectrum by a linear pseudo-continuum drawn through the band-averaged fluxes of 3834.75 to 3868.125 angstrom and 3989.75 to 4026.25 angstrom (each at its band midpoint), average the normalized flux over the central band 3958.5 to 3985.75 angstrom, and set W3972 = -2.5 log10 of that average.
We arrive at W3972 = 0.22 mag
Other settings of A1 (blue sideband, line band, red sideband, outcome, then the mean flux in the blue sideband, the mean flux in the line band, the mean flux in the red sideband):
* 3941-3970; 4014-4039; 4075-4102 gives -3.2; 14.8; 16.7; 14.9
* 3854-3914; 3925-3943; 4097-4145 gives 1.5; 15.3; 14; 15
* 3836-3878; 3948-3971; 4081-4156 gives 2.4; 15.7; 14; 15.3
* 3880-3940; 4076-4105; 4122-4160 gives 2.7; 14.6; 14.4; 16.2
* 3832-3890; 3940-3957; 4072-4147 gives -1.7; 14.8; 16.5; 15.3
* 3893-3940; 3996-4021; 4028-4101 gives -1.6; 15.3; 16.8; 16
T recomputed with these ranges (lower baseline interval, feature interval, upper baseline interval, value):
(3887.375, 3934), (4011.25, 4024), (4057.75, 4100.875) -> -1.28 angstrom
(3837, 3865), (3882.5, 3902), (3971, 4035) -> 2.97 angstrom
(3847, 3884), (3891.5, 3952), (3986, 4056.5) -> 3.47 angstrom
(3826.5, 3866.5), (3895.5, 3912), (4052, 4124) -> -1.28 angstrom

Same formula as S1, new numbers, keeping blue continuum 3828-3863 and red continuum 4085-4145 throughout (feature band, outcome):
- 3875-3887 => -0.27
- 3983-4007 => -2.74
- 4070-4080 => -0.87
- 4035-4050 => -1.70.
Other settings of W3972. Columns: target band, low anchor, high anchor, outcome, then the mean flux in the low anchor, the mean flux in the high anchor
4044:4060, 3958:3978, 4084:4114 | -0.24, 12.4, 14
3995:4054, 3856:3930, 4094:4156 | -0.09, 15.5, 15.2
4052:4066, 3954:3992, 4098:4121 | -0.20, 14.2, 13.8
